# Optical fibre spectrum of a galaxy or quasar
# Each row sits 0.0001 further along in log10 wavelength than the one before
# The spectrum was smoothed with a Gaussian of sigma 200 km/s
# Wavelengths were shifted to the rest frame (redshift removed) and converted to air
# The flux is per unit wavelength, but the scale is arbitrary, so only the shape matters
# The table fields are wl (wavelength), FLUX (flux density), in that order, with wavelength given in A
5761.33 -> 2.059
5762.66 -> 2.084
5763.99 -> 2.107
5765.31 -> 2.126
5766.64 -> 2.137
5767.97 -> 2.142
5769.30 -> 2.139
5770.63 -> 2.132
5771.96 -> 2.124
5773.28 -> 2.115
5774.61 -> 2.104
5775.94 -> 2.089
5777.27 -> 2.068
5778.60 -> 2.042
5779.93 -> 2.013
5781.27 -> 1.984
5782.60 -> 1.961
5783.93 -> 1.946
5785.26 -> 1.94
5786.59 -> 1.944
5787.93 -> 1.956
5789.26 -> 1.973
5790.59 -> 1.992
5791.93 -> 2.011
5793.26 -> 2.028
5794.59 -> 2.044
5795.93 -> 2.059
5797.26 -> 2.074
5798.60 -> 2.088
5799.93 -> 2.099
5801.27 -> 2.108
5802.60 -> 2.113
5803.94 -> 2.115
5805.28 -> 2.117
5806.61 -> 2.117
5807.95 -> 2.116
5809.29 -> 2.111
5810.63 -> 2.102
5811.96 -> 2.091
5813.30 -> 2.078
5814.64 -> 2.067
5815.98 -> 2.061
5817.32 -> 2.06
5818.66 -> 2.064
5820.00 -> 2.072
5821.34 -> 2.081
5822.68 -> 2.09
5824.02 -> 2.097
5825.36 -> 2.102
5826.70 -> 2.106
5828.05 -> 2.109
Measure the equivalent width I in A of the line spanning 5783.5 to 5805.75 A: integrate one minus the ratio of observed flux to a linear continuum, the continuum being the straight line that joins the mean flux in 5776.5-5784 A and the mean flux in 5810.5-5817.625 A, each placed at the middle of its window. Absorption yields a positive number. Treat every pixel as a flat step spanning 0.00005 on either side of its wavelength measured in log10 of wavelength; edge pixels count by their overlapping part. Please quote 0.0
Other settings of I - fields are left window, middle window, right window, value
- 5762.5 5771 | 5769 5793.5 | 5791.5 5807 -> 0.9 A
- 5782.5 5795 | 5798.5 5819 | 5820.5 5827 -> -0.5 A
